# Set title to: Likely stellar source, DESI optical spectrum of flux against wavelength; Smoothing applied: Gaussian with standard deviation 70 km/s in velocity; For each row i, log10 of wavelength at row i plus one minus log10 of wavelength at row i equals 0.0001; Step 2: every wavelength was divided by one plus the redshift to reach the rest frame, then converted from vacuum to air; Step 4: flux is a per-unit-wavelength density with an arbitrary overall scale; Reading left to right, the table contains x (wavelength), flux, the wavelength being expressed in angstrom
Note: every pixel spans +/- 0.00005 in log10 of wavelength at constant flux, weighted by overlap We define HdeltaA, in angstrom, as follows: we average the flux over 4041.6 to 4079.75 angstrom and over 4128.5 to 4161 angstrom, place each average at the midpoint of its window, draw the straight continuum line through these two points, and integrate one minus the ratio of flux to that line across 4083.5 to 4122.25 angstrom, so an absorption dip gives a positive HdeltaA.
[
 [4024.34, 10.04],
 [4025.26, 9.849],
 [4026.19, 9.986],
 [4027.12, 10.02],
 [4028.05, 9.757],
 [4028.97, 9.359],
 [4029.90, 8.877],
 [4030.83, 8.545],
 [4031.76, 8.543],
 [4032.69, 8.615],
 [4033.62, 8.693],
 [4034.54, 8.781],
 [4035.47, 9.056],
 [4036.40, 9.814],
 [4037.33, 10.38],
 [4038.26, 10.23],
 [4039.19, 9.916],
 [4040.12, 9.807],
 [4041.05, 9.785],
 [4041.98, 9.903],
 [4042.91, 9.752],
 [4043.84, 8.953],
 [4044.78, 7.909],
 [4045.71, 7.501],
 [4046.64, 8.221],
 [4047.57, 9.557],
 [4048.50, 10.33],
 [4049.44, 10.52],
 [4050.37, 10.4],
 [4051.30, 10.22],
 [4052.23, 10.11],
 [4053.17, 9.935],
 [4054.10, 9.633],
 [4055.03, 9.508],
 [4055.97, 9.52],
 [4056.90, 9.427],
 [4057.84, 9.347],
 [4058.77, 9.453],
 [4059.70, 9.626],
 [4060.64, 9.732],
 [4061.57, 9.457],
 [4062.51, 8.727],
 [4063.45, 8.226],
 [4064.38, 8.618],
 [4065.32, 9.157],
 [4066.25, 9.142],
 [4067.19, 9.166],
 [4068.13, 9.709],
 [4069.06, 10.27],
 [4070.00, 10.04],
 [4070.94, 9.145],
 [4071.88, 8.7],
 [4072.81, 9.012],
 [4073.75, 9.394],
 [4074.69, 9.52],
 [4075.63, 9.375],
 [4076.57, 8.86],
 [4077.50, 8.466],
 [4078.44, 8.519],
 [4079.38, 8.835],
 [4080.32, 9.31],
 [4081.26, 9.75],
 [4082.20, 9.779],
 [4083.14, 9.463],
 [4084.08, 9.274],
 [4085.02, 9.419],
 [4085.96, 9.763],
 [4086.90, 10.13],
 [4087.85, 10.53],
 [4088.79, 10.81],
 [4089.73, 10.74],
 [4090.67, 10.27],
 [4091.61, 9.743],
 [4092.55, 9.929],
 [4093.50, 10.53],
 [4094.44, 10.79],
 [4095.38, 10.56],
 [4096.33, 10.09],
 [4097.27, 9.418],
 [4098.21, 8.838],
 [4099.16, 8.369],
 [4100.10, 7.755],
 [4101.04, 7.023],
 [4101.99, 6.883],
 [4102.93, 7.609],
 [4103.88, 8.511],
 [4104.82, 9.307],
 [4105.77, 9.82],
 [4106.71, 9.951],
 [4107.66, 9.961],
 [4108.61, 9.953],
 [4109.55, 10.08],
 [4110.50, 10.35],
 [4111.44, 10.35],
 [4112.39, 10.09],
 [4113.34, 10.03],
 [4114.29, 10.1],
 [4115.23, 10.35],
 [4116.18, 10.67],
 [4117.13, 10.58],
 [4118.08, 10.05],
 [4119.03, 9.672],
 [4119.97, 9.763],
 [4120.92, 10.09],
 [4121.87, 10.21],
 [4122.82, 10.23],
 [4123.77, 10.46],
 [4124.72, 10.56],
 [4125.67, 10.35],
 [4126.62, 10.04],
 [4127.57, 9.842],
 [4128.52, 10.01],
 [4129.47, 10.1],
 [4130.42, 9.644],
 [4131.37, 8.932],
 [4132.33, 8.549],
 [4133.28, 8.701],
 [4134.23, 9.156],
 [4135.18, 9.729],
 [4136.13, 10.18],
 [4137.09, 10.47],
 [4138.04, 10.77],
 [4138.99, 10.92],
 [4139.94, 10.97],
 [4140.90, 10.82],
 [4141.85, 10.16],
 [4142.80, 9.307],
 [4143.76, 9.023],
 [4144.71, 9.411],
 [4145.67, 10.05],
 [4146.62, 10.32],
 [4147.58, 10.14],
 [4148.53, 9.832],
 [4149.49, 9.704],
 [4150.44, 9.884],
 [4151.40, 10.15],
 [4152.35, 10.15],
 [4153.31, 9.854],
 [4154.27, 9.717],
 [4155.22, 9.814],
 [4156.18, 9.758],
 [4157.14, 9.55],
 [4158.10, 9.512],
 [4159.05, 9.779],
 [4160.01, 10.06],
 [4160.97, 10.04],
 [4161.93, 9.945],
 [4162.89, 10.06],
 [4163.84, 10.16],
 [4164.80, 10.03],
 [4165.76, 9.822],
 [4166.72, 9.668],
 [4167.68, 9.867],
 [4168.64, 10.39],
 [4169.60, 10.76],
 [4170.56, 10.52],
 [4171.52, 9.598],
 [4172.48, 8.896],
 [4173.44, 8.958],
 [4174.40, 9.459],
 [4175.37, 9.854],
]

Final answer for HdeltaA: -0.5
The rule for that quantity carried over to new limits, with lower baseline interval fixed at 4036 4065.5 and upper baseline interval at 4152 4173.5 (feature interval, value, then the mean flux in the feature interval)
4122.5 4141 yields -0.4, 10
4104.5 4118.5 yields -0.6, 10.1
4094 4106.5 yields 1.0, 8.87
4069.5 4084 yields 0.6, 9.21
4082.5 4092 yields -0.4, 10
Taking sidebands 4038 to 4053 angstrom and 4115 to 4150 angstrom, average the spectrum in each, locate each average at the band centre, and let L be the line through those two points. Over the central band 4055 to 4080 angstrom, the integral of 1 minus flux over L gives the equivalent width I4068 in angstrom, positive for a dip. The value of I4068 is 1.2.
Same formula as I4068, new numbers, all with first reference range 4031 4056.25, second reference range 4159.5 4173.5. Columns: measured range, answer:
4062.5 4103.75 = 1.3 angstrom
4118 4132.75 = -0.2 angstrom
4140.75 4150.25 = 0.0 angstrom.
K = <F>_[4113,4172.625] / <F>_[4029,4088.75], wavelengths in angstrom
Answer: 1.1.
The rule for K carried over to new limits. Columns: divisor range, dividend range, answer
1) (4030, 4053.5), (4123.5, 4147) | 1.06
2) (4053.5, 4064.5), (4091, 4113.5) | 1.01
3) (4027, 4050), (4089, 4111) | 1.01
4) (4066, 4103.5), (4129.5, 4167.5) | 1.05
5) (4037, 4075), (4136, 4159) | 1.06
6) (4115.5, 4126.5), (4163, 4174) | 0.97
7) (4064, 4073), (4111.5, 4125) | 1.10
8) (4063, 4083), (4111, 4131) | 1.10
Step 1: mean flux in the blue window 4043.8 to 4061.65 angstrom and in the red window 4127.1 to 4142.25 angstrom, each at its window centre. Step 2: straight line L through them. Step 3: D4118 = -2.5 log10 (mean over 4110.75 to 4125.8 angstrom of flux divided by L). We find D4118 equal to -0.04 mag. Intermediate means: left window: 9.48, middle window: 10.2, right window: 9.93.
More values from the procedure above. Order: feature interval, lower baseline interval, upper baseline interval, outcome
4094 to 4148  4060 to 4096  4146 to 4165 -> 0.00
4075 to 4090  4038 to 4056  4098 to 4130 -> 0.01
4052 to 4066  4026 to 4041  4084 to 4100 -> 0.03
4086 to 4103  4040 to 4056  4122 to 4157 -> 0.03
